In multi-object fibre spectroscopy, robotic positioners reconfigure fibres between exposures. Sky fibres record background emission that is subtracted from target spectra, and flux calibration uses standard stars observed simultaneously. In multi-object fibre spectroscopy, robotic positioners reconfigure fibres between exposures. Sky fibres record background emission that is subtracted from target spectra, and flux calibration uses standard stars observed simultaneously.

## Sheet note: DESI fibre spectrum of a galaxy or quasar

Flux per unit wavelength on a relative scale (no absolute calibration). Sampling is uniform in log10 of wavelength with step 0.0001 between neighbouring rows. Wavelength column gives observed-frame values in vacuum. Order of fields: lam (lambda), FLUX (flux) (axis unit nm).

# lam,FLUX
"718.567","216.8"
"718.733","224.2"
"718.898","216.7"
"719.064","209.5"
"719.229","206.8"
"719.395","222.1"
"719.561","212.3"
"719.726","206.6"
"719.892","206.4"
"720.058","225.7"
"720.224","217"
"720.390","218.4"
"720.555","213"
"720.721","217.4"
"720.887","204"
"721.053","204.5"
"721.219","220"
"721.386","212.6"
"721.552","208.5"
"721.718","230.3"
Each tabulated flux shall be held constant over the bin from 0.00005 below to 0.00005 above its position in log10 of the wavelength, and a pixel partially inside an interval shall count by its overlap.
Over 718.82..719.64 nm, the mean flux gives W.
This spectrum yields 213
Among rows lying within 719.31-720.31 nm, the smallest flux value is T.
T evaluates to 206.4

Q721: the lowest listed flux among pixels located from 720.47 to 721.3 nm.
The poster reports 204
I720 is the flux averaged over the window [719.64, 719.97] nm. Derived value 207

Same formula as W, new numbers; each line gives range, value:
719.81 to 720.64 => 216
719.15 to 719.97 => 211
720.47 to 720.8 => 216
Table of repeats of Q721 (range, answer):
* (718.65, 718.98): 216.7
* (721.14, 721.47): 212.6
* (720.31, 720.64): 213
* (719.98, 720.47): 217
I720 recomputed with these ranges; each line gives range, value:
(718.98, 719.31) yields 208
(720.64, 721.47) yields 211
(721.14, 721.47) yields 216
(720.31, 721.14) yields 212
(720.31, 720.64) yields 216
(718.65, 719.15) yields 217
